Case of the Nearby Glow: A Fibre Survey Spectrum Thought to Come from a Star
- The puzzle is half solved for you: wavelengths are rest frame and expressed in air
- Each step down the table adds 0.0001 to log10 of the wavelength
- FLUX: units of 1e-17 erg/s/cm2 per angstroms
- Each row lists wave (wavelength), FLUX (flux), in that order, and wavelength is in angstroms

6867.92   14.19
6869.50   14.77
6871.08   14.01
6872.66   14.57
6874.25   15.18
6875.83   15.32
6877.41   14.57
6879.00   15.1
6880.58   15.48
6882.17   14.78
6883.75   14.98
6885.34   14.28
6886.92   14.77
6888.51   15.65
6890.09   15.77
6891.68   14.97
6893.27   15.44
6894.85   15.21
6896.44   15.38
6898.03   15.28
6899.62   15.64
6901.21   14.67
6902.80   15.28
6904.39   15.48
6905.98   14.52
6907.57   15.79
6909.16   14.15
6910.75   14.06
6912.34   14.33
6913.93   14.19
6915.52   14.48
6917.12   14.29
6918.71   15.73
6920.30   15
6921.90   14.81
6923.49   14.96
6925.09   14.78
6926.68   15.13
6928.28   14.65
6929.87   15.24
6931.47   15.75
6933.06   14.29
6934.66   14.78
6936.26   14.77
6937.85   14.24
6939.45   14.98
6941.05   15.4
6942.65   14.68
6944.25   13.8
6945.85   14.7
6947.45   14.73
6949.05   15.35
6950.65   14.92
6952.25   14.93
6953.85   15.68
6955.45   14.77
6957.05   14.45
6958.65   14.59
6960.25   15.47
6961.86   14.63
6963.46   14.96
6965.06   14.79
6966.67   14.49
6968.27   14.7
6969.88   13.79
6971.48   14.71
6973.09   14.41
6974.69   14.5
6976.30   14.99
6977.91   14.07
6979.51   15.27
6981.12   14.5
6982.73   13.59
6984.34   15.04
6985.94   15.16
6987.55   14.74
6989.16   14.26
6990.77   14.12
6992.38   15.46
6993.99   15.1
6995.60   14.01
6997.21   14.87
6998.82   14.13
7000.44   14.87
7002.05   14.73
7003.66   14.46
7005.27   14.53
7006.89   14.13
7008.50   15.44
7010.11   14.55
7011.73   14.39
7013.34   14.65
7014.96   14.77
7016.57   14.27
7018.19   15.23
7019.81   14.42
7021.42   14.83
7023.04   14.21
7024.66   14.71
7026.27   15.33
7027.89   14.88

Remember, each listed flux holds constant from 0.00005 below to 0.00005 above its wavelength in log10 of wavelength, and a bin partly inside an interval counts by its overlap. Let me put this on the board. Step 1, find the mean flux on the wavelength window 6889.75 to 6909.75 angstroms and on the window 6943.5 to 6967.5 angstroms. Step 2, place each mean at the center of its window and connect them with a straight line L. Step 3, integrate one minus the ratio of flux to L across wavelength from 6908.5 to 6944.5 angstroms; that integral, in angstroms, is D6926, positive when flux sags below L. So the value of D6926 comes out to 0.67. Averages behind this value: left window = 15.2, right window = 14.8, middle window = 14.7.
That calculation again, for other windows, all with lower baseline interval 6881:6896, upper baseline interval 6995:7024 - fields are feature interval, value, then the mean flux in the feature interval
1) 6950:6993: 0.15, 14.7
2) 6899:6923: 0.30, 14.8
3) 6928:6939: 0.06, 14.8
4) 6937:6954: 0.05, 14.8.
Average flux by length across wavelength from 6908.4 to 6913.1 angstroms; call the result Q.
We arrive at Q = 14.2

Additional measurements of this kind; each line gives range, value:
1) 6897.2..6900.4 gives 15.4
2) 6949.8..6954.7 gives 15.2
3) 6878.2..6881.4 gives 15.2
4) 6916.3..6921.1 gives 15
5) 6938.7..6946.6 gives 14.7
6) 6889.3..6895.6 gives 15.4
